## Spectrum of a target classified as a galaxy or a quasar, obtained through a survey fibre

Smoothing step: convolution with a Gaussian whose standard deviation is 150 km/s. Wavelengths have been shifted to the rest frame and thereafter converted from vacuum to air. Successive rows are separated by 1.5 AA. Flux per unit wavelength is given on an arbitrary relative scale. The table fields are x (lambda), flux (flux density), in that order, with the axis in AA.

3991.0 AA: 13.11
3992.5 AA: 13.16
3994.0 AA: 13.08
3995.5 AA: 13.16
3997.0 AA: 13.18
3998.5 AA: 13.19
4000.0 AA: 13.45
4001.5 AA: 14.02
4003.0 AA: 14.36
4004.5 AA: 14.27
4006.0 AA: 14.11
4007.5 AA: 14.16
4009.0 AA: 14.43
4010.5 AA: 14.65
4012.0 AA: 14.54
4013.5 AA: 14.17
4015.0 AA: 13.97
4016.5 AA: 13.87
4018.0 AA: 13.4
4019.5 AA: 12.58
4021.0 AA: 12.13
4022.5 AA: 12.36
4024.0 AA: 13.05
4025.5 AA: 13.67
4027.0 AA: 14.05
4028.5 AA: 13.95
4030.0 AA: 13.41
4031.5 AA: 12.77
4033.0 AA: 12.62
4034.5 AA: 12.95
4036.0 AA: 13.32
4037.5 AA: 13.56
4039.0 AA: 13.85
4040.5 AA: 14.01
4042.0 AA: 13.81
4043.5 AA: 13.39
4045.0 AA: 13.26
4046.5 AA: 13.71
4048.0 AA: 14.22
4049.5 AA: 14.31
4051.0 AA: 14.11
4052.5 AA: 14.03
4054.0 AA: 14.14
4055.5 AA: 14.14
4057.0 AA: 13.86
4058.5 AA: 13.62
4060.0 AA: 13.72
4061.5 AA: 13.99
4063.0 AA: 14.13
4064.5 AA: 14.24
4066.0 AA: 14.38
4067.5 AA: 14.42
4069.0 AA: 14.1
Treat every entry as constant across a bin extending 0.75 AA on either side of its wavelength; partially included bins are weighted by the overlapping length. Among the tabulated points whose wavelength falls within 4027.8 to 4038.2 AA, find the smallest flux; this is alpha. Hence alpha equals 12.62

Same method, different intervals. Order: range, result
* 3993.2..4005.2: 13.08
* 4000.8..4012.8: 14.02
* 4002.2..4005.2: 14.27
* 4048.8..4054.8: 14.03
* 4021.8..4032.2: 12.36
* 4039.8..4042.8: 13.81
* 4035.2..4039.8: 13.32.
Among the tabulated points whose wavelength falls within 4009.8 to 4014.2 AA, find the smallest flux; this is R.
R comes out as 14.17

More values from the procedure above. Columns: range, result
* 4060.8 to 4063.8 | 13.99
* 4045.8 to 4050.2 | 13.71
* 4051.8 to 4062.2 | 13.62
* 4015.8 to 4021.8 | 12.13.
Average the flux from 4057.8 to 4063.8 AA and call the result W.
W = 13.9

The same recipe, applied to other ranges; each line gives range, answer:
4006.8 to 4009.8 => 14.3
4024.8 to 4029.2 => 13.9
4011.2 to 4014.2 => 14.4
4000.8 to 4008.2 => 14.2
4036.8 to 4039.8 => 13.7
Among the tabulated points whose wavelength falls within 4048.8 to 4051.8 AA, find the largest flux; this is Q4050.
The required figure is 14.31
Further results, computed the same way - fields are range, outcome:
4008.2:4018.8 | 14.65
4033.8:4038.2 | 13.56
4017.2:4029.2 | 14.05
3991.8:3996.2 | 13.16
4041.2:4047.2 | 13.81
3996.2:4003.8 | 14.36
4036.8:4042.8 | 14.01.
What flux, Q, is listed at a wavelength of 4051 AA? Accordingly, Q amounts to 14.11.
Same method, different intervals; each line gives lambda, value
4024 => 13.05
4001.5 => 14.02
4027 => 14.05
